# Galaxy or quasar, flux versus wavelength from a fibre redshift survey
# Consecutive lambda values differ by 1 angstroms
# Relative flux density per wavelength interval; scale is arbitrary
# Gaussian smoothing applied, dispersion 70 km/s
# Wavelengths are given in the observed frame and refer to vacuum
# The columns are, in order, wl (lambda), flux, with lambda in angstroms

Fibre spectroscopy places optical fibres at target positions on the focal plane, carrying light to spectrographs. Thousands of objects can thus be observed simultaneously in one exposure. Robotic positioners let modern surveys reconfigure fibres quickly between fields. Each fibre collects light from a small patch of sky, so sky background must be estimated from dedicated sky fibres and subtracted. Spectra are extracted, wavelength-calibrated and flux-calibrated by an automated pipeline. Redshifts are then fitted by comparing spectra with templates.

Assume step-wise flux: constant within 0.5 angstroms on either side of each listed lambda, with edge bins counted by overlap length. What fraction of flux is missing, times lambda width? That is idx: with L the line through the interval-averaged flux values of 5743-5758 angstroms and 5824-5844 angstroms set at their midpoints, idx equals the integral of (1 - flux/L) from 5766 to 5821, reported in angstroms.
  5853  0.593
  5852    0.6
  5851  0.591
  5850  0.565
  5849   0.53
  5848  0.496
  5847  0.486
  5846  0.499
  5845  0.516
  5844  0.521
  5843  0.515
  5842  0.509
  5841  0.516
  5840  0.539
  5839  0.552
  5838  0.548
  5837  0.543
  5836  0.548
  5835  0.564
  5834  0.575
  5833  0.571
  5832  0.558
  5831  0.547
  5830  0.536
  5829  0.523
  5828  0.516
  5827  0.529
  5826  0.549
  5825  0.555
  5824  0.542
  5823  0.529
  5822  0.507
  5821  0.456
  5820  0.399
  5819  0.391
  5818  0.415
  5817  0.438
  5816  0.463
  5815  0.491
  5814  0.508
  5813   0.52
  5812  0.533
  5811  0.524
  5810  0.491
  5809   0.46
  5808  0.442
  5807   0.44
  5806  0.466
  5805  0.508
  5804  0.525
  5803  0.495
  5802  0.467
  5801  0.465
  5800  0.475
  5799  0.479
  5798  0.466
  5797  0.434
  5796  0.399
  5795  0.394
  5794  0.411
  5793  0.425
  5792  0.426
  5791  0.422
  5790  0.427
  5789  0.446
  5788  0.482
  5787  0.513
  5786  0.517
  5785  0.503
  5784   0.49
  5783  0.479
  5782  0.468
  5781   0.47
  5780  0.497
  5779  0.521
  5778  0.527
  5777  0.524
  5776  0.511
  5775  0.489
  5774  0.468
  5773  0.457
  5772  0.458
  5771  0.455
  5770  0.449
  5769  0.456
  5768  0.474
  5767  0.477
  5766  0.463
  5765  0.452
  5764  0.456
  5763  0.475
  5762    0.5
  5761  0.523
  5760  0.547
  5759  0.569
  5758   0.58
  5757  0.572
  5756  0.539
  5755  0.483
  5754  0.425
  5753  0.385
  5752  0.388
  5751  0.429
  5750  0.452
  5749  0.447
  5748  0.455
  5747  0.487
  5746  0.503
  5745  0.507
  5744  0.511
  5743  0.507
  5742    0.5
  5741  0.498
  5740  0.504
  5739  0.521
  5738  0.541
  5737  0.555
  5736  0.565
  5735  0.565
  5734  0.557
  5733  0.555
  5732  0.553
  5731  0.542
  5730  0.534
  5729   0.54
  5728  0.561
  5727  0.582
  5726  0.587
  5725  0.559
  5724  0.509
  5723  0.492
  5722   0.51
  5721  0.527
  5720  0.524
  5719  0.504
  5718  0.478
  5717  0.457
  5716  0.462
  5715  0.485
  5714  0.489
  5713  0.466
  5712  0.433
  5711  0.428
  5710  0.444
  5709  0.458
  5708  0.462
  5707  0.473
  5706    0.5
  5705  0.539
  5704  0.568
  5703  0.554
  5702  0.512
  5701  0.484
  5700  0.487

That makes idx 4.3 angstroms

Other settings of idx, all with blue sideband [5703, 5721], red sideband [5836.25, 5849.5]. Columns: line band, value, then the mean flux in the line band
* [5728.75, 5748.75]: -1.32 angstroms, 0.524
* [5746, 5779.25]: 1.12 angstroms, 0.482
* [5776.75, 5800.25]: 1.85 angstroms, 0.466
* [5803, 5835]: 0.84 angstroms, 0.501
